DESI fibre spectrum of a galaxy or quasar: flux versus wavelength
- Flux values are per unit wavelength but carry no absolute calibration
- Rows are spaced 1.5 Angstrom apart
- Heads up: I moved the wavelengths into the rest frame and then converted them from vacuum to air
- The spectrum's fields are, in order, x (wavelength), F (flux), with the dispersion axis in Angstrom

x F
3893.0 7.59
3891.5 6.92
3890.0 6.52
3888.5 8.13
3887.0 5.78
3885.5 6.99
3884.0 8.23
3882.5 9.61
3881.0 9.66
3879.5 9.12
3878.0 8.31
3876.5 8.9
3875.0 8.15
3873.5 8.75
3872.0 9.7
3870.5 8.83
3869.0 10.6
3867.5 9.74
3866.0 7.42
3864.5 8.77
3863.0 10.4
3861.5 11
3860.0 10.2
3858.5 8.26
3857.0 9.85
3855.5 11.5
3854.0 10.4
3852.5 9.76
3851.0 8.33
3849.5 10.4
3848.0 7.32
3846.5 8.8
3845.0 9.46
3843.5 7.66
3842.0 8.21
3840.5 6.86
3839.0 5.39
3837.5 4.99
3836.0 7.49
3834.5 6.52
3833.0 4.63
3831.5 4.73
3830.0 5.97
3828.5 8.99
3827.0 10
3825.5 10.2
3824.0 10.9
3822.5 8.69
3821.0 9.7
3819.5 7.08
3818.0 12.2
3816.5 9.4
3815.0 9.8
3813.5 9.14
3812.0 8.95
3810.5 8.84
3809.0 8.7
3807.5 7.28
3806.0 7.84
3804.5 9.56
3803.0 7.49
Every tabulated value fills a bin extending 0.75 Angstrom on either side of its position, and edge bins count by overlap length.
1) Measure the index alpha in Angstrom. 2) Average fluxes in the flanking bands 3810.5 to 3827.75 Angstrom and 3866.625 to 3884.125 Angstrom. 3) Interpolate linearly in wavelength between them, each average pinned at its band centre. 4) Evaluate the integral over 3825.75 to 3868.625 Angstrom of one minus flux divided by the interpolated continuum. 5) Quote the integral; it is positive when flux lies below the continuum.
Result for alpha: 4.59 Angstrom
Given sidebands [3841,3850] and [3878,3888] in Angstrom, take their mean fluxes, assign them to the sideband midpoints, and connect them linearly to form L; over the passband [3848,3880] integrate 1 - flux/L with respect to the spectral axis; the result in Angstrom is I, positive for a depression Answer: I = -3.8 Angstrom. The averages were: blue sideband 8.54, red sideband 8.24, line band 9.4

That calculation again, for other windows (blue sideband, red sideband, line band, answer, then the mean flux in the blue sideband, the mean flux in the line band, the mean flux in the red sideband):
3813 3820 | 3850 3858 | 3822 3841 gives 4.7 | 9.62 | 7.32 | 9.93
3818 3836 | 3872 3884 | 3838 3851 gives 0.7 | 8.1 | 7.97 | 8.93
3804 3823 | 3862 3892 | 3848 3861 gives -1.5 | 9.01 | 9.71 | 8.56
